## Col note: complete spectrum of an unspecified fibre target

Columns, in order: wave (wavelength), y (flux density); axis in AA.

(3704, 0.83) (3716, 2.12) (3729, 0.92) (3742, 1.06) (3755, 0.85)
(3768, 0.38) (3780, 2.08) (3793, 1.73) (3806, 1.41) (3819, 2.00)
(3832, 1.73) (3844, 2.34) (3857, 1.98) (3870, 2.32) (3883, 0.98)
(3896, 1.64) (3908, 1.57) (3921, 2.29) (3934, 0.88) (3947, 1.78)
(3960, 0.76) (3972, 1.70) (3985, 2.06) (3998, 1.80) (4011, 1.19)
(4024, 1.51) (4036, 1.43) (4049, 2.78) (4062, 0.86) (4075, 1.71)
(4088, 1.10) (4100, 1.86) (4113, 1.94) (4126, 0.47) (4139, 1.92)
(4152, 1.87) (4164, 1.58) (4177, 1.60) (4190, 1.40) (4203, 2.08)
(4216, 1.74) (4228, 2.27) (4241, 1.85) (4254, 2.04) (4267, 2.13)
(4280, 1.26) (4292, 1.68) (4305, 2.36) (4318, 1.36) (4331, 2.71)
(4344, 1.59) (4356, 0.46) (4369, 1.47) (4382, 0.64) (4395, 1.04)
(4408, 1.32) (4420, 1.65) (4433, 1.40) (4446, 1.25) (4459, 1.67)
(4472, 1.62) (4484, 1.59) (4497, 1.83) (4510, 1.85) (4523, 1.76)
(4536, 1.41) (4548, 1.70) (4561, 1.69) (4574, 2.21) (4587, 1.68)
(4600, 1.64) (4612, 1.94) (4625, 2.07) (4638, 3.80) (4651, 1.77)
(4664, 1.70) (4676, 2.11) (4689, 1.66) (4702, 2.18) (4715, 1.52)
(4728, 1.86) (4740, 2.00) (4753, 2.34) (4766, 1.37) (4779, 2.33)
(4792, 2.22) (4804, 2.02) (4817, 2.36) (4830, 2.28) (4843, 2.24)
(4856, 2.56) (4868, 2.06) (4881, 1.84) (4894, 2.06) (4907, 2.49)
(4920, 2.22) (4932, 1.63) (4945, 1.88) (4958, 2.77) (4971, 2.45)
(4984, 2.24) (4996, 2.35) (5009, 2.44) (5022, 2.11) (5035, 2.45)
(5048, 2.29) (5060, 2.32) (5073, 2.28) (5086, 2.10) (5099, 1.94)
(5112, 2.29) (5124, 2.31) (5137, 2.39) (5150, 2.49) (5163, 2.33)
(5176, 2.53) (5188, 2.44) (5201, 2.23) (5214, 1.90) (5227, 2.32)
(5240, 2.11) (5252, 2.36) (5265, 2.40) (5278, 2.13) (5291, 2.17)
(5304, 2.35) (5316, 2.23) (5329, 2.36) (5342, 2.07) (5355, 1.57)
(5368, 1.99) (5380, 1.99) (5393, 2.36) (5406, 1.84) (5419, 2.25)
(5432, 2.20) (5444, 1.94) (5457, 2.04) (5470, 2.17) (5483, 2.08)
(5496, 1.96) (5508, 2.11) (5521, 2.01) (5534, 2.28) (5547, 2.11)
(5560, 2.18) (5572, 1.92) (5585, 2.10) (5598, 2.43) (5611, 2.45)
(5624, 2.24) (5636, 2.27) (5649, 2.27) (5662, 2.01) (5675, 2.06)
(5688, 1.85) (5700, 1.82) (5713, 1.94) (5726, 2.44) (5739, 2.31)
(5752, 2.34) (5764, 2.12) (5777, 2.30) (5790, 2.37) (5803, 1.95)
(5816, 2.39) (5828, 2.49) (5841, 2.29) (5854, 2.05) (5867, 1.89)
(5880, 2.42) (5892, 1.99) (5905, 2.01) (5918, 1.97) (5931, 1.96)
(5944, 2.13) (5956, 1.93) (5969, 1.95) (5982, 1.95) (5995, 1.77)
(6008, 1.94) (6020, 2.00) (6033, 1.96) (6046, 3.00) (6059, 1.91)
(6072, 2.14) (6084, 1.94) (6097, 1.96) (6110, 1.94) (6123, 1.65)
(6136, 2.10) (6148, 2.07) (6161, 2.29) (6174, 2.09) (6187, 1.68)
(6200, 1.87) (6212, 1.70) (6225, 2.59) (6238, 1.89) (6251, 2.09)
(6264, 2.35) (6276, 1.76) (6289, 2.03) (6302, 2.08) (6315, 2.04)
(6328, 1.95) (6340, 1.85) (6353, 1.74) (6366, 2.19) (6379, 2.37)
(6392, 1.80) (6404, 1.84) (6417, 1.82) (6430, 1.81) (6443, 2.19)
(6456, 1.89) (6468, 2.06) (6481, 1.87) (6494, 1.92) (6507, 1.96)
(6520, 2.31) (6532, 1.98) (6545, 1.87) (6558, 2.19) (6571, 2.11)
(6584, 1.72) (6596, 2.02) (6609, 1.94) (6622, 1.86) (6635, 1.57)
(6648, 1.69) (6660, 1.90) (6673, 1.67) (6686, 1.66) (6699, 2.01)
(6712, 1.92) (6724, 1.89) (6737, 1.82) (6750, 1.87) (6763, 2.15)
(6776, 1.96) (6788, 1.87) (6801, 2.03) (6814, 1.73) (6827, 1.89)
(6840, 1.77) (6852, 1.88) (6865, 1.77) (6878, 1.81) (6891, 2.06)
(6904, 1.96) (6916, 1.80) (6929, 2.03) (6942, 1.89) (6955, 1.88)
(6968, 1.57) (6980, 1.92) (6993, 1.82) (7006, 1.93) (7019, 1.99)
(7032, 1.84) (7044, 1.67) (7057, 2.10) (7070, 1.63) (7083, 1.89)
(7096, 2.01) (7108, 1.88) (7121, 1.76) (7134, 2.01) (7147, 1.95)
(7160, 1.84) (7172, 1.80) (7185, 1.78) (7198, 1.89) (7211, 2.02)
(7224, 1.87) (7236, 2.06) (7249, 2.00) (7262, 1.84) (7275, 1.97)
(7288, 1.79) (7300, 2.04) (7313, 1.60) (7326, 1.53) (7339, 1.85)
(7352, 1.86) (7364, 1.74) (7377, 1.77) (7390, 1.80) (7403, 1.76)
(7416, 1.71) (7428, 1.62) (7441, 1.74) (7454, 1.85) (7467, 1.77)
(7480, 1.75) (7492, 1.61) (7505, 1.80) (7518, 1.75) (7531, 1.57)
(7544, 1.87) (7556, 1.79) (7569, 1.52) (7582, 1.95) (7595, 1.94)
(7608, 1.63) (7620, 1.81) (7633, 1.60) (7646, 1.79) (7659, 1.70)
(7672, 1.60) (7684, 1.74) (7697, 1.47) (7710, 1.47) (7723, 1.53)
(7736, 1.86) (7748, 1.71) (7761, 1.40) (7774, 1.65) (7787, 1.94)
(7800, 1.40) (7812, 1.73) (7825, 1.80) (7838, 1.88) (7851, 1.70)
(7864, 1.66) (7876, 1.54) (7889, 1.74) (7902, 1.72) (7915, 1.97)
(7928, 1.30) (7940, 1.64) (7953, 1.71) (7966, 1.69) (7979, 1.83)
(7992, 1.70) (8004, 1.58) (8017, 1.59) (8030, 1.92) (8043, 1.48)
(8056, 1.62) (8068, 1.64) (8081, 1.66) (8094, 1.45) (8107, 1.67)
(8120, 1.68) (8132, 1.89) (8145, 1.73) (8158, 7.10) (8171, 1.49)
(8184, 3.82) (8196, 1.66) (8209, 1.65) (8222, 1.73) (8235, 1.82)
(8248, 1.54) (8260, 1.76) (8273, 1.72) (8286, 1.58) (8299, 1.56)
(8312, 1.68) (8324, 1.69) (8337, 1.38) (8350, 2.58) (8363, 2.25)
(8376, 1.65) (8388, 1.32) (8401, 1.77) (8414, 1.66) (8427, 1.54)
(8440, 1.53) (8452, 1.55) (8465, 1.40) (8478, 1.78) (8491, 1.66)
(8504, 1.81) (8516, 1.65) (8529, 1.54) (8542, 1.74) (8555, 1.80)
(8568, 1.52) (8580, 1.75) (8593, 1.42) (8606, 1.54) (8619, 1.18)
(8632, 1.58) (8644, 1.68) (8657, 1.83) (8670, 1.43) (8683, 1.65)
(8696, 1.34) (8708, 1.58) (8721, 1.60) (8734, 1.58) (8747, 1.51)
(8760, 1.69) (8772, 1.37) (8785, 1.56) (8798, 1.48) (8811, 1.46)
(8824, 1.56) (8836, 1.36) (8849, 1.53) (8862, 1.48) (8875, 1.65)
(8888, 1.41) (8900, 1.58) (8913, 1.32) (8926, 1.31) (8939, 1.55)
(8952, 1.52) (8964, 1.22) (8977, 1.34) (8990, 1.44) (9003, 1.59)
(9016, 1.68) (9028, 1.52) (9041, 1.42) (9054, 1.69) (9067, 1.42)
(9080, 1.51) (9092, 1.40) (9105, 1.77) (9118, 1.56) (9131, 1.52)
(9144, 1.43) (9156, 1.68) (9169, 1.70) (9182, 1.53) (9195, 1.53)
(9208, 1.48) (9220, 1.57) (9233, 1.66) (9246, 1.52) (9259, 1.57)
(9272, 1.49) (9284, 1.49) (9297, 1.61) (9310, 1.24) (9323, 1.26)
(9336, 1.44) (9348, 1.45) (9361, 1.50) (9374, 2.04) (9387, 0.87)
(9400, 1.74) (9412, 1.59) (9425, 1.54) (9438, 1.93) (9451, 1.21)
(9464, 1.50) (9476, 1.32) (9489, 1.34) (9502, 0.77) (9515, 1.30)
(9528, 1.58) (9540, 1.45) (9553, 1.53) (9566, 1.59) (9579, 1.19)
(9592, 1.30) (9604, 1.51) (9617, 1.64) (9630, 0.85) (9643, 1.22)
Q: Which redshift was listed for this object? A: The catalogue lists 0.24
